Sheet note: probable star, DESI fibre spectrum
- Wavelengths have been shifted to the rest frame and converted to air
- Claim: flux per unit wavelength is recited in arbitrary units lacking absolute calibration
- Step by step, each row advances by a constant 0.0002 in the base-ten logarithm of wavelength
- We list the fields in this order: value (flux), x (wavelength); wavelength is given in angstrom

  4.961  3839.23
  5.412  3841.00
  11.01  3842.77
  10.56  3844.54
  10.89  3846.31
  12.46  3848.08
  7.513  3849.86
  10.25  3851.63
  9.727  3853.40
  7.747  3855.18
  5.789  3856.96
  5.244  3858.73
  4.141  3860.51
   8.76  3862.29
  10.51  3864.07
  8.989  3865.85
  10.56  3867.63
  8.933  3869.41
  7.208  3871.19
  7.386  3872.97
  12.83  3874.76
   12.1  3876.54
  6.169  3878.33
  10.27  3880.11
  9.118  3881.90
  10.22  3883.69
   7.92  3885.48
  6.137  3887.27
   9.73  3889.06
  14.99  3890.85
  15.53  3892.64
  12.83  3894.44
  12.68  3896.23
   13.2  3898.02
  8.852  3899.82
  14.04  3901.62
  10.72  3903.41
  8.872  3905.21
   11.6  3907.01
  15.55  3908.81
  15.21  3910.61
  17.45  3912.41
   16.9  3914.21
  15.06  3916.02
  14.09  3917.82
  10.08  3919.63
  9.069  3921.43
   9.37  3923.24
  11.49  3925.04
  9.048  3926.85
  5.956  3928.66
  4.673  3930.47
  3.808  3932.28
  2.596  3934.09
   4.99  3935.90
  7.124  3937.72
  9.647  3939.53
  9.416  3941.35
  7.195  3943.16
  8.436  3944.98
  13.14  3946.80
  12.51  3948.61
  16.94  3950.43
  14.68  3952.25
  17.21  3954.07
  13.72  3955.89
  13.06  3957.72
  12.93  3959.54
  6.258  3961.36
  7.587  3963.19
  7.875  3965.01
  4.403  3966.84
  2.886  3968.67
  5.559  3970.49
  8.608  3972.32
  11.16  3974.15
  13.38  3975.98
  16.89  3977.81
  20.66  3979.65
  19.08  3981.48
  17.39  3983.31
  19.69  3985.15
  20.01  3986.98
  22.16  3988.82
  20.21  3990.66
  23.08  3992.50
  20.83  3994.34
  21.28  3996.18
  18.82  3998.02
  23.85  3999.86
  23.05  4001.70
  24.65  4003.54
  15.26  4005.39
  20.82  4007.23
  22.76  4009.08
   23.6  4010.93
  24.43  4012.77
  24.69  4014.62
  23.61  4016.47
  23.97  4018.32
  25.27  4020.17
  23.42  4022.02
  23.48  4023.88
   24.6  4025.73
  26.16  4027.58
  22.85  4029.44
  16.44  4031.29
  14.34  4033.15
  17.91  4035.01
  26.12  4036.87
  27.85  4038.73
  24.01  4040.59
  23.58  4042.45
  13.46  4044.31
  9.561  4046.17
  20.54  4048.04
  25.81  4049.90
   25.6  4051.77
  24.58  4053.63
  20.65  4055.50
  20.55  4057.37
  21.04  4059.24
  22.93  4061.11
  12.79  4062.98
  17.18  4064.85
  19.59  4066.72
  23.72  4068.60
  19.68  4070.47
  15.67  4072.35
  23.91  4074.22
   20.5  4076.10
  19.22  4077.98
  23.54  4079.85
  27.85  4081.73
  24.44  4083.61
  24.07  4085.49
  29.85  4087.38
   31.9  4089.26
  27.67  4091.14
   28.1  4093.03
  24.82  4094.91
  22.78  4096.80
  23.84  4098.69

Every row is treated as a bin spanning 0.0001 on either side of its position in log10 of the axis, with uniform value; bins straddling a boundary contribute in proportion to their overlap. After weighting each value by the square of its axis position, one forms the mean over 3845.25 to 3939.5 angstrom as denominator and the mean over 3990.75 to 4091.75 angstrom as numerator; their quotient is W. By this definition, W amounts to 2.4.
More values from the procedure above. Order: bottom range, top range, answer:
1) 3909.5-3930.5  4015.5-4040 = 2.03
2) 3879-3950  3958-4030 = 1.82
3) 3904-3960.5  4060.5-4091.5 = 2.20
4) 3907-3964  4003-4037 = 2.14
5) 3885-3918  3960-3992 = 1.09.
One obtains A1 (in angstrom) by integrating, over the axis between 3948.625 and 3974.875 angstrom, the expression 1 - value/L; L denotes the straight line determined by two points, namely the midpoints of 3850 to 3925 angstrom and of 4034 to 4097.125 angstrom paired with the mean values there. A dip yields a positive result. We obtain 8.7 angstrom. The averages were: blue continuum 10.6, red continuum 22.4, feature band 10.3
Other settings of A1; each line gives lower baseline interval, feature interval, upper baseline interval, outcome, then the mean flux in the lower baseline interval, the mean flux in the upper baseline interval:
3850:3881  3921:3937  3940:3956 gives 6.6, 8.6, 12.5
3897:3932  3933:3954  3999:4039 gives 6.9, 11.5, 22.6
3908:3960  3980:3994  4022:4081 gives -4.3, 11.1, 21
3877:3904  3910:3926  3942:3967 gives -3.0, 10.9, 11.3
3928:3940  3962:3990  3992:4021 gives 4.9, 5.39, 22.5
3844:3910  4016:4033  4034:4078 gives -3.7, 10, 20.7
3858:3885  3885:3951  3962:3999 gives 3.3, 8.84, 15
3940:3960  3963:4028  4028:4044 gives -4.4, 12.6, 21.5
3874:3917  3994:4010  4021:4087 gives -2.6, 12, 21.4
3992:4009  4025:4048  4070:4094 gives 2.2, 21.3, 24.4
